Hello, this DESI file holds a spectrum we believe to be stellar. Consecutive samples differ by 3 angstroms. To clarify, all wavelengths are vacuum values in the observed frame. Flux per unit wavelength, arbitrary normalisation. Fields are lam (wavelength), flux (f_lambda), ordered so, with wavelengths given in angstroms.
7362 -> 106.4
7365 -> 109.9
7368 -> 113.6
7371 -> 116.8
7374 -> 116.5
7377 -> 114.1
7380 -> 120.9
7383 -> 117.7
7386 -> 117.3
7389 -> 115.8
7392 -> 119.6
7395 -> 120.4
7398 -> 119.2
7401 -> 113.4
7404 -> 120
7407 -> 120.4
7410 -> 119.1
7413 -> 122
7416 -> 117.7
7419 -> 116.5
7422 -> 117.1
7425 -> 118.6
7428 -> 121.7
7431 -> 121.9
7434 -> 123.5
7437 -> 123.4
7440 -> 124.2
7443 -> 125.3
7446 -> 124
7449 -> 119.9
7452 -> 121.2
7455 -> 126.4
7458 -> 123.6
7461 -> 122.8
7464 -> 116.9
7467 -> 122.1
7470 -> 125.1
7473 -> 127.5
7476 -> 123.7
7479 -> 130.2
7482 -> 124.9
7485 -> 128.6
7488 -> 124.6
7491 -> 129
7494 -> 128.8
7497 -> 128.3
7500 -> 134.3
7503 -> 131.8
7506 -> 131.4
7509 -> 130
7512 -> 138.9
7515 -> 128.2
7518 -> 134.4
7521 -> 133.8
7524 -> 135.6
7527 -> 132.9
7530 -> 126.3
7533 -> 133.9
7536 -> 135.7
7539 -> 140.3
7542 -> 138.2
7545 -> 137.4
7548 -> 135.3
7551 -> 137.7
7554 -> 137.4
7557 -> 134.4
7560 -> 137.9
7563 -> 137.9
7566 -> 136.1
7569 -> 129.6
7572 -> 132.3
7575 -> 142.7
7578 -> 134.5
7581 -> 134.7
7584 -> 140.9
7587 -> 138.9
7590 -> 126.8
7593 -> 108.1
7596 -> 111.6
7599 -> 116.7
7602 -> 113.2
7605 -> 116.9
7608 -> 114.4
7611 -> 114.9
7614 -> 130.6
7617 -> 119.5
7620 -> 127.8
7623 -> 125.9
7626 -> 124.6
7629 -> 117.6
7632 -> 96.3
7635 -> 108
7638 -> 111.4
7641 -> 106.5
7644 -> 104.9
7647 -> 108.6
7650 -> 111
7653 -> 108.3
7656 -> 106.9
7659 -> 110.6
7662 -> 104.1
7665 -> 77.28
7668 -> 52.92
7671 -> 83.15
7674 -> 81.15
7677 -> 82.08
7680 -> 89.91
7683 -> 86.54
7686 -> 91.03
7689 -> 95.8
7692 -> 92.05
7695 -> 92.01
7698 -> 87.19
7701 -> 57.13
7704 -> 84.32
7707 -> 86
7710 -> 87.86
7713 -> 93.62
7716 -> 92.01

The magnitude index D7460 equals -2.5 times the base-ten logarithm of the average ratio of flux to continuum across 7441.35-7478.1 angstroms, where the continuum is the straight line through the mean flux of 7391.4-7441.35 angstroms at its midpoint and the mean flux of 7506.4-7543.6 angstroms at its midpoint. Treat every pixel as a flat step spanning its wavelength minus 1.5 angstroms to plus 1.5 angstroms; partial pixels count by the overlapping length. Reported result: 0.02 mag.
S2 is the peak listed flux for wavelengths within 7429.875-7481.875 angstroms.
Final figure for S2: 130.2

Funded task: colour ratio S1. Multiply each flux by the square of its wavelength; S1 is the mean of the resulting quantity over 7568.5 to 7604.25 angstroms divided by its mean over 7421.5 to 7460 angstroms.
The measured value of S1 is 1.08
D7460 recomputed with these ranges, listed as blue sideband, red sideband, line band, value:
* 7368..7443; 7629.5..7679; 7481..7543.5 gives -0.20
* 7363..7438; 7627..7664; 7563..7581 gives -0.22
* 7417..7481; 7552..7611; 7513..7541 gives -0.06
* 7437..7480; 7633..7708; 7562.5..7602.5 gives -0.22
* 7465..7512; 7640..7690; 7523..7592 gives -0.18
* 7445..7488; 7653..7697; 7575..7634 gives -0.20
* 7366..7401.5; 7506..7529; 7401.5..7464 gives 0.02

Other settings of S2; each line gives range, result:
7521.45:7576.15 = 142.7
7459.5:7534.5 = 138.9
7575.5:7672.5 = 140.9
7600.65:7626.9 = 130.6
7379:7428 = 122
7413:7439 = 123.5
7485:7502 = 134.3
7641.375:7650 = 111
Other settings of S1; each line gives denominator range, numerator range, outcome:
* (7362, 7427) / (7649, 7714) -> 0.82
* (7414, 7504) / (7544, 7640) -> 1.05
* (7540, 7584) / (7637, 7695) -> 0.71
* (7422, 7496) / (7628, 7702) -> 0.81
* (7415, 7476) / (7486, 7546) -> 1.11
